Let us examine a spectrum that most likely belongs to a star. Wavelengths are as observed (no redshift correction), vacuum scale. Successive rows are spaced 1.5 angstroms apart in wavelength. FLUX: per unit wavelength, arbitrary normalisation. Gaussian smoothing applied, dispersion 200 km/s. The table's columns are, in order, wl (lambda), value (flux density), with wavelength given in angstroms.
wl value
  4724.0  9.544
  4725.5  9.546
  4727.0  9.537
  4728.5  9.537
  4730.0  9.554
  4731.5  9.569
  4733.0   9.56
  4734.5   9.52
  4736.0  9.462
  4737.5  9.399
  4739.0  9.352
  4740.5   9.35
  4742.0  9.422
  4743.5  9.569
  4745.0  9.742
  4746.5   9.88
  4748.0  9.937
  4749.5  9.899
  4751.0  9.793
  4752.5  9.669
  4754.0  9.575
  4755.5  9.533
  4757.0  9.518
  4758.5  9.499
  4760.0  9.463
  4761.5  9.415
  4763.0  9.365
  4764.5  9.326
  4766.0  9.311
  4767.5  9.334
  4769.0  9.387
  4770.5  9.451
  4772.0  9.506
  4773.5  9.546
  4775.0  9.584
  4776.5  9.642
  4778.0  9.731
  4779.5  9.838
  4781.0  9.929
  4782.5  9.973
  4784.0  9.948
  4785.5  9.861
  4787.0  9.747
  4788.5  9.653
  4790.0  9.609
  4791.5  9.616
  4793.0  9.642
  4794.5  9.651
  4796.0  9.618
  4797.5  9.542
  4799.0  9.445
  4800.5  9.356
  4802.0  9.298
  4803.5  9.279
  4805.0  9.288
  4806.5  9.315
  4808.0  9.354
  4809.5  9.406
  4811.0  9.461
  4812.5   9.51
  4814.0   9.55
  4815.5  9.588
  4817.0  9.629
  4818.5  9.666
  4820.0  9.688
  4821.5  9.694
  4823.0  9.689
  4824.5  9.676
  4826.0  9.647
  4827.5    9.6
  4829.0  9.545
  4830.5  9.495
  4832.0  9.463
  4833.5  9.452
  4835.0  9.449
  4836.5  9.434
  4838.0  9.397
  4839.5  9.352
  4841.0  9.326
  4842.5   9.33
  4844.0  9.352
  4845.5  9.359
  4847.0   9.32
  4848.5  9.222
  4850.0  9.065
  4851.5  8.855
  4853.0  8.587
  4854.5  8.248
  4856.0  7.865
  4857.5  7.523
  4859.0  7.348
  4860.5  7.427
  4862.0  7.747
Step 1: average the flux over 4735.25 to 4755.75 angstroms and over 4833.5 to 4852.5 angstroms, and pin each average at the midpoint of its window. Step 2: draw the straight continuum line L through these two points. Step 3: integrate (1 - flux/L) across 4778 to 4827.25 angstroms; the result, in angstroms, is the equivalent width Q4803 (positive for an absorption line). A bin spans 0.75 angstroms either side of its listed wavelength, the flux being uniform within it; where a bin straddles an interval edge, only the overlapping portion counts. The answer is -0.9 angstroms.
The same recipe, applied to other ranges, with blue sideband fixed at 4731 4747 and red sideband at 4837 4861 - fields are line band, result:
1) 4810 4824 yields -1.0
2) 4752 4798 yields -1.6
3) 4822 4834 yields -0.9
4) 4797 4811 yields -0.5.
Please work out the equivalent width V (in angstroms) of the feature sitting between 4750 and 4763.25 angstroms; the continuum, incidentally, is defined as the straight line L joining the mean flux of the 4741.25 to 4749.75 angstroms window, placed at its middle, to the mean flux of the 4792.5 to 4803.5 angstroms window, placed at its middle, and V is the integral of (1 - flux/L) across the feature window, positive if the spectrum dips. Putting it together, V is 0.18 angstroms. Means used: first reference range 9.73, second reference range 9.49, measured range 9.55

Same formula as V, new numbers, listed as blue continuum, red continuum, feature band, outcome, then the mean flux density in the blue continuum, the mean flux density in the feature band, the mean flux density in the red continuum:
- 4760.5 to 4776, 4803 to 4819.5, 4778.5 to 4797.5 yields -0.6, 9.43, 9.75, 9.46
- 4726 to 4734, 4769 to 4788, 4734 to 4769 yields 0.3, 9.55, 9.53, 9.72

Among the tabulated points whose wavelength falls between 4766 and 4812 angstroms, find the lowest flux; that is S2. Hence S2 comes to 9.279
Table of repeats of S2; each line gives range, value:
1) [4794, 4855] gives 8.248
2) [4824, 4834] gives 9.452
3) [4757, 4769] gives 9.311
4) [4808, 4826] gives 9.354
